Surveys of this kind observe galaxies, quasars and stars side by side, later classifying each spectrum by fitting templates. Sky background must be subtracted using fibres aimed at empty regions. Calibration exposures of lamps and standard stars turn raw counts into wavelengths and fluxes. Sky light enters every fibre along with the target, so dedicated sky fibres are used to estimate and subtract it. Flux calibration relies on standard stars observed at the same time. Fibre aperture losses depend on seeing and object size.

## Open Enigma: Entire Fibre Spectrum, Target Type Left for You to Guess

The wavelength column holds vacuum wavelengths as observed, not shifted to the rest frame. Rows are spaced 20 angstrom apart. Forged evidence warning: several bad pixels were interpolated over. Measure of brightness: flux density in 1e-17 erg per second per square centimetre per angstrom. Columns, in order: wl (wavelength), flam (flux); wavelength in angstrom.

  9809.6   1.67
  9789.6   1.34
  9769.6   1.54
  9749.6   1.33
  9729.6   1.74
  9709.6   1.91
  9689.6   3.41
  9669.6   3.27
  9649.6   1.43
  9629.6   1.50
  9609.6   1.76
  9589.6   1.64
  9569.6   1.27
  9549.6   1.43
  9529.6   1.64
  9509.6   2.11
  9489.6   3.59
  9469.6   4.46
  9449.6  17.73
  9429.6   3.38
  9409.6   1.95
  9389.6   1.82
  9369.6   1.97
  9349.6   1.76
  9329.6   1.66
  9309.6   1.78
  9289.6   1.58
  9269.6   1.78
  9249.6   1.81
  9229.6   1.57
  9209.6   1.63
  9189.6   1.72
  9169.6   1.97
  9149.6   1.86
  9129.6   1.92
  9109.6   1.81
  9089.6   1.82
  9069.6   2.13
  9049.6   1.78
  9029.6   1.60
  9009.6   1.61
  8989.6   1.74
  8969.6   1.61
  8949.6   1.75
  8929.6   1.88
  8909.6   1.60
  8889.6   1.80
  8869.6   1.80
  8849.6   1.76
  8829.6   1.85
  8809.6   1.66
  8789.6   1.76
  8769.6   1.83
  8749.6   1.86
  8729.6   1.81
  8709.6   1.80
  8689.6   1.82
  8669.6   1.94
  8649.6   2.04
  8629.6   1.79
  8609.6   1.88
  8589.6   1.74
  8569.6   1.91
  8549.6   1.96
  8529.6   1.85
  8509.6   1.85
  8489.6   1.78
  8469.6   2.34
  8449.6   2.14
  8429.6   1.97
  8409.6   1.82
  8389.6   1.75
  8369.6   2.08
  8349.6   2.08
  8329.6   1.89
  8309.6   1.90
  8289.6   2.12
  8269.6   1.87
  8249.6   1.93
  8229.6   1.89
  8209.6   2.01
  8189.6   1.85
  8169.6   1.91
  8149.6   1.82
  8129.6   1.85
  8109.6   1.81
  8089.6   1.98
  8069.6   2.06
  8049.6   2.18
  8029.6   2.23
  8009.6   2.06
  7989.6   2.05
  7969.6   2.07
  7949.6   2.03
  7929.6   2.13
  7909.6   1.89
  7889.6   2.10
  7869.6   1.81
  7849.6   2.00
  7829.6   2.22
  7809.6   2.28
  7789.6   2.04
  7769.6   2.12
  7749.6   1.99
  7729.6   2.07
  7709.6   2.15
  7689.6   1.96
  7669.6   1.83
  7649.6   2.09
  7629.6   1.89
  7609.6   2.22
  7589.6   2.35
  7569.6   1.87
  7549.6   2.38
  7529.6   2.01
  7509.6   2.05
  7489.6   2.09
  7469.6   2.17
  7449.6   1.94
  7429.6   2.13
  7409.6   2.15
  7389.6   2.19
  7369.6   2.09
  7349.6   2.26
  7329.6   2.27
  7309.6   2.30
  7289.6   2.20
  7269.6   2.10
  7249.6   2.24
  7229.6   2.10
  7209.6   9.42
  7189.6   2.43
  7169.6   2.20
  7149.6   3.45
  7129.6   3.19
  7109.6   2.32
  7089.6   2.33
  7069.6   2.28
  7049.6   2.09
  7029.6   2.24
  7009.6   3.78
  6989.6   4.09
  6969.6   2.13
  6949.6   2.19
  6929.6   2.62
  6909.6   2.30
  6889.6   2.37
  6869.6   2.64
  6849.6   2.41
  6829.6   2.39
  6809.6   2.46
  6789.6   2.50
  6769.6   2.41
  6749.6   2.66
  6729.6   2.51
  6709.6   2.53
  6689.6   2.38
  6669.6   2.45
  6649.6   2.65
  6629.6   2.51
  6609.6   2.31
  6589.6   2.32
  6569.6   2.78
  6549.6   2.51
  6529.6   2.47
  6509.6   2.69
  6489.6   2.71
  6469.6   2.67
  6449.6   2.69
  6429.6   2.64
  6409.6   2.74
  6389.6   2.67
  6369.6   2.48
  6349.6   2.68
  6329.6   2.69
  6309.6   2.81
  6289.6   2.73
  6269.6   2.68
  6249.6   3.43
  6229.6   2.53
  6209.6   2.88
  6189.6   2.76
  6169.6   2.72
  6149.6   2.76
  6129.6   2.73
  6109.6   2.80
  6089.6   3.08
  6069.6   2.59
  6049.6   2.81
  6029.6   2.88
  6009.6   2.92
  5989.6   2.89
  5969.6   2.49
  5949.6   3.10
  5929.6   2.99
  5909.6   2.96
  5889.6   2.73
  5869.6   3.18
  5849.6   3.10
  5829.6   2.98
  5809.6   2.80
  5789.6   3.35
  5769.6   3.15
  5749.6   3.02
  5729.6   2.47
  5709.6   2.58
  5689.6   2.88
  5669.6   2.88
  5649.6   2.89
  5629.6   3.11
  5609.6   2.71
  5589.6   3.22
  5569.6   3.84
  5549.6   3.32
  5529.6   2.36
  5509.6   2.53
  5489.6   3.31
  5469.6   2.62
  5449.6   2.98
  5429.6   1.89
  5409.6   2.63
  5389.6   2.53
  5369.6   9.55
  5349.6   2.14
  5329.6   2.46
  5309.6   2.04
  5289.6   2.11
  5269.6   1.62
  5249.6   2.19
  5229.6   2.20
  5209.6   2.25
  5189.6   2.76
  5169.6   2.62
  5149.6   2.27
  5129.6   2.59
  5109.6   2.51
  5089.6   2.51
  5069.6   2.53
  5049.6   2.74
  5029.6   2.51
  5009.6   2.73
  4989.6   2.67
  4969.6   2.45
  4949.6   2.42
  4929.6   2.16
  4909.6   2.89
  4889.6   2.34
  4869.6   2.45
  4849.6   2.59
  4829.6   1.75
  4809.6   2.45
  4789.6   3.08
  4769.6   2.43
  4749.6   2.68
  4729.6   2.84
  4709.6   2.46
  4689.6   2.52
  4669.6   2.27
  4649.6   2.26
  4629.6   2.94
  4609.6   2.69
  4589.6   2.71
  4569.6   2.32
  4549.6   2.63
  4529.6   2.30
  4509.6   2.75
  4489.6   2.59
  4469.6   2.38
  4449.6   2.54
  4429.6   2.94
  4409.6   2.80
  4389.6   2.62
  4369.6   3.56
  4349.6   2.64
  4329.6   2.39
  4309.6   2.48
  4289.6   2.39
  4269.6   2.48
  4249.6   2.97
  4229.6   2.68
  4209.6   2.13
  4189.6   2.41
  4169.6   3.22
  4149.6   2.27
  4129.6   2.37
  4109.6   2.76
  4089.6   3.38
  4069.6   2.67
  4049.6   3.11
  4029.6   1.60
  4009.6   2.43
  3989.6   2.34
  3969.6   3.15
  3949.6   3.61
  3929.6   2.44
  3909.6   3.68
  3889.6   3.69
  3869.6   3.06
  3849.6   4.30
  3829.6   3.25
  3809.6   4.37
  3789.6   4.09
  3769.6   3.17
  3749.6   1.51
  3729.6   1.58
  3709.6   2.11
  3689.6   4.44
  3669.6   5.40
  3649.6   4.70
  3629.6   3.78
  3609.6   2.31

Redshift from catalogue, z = 0.439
